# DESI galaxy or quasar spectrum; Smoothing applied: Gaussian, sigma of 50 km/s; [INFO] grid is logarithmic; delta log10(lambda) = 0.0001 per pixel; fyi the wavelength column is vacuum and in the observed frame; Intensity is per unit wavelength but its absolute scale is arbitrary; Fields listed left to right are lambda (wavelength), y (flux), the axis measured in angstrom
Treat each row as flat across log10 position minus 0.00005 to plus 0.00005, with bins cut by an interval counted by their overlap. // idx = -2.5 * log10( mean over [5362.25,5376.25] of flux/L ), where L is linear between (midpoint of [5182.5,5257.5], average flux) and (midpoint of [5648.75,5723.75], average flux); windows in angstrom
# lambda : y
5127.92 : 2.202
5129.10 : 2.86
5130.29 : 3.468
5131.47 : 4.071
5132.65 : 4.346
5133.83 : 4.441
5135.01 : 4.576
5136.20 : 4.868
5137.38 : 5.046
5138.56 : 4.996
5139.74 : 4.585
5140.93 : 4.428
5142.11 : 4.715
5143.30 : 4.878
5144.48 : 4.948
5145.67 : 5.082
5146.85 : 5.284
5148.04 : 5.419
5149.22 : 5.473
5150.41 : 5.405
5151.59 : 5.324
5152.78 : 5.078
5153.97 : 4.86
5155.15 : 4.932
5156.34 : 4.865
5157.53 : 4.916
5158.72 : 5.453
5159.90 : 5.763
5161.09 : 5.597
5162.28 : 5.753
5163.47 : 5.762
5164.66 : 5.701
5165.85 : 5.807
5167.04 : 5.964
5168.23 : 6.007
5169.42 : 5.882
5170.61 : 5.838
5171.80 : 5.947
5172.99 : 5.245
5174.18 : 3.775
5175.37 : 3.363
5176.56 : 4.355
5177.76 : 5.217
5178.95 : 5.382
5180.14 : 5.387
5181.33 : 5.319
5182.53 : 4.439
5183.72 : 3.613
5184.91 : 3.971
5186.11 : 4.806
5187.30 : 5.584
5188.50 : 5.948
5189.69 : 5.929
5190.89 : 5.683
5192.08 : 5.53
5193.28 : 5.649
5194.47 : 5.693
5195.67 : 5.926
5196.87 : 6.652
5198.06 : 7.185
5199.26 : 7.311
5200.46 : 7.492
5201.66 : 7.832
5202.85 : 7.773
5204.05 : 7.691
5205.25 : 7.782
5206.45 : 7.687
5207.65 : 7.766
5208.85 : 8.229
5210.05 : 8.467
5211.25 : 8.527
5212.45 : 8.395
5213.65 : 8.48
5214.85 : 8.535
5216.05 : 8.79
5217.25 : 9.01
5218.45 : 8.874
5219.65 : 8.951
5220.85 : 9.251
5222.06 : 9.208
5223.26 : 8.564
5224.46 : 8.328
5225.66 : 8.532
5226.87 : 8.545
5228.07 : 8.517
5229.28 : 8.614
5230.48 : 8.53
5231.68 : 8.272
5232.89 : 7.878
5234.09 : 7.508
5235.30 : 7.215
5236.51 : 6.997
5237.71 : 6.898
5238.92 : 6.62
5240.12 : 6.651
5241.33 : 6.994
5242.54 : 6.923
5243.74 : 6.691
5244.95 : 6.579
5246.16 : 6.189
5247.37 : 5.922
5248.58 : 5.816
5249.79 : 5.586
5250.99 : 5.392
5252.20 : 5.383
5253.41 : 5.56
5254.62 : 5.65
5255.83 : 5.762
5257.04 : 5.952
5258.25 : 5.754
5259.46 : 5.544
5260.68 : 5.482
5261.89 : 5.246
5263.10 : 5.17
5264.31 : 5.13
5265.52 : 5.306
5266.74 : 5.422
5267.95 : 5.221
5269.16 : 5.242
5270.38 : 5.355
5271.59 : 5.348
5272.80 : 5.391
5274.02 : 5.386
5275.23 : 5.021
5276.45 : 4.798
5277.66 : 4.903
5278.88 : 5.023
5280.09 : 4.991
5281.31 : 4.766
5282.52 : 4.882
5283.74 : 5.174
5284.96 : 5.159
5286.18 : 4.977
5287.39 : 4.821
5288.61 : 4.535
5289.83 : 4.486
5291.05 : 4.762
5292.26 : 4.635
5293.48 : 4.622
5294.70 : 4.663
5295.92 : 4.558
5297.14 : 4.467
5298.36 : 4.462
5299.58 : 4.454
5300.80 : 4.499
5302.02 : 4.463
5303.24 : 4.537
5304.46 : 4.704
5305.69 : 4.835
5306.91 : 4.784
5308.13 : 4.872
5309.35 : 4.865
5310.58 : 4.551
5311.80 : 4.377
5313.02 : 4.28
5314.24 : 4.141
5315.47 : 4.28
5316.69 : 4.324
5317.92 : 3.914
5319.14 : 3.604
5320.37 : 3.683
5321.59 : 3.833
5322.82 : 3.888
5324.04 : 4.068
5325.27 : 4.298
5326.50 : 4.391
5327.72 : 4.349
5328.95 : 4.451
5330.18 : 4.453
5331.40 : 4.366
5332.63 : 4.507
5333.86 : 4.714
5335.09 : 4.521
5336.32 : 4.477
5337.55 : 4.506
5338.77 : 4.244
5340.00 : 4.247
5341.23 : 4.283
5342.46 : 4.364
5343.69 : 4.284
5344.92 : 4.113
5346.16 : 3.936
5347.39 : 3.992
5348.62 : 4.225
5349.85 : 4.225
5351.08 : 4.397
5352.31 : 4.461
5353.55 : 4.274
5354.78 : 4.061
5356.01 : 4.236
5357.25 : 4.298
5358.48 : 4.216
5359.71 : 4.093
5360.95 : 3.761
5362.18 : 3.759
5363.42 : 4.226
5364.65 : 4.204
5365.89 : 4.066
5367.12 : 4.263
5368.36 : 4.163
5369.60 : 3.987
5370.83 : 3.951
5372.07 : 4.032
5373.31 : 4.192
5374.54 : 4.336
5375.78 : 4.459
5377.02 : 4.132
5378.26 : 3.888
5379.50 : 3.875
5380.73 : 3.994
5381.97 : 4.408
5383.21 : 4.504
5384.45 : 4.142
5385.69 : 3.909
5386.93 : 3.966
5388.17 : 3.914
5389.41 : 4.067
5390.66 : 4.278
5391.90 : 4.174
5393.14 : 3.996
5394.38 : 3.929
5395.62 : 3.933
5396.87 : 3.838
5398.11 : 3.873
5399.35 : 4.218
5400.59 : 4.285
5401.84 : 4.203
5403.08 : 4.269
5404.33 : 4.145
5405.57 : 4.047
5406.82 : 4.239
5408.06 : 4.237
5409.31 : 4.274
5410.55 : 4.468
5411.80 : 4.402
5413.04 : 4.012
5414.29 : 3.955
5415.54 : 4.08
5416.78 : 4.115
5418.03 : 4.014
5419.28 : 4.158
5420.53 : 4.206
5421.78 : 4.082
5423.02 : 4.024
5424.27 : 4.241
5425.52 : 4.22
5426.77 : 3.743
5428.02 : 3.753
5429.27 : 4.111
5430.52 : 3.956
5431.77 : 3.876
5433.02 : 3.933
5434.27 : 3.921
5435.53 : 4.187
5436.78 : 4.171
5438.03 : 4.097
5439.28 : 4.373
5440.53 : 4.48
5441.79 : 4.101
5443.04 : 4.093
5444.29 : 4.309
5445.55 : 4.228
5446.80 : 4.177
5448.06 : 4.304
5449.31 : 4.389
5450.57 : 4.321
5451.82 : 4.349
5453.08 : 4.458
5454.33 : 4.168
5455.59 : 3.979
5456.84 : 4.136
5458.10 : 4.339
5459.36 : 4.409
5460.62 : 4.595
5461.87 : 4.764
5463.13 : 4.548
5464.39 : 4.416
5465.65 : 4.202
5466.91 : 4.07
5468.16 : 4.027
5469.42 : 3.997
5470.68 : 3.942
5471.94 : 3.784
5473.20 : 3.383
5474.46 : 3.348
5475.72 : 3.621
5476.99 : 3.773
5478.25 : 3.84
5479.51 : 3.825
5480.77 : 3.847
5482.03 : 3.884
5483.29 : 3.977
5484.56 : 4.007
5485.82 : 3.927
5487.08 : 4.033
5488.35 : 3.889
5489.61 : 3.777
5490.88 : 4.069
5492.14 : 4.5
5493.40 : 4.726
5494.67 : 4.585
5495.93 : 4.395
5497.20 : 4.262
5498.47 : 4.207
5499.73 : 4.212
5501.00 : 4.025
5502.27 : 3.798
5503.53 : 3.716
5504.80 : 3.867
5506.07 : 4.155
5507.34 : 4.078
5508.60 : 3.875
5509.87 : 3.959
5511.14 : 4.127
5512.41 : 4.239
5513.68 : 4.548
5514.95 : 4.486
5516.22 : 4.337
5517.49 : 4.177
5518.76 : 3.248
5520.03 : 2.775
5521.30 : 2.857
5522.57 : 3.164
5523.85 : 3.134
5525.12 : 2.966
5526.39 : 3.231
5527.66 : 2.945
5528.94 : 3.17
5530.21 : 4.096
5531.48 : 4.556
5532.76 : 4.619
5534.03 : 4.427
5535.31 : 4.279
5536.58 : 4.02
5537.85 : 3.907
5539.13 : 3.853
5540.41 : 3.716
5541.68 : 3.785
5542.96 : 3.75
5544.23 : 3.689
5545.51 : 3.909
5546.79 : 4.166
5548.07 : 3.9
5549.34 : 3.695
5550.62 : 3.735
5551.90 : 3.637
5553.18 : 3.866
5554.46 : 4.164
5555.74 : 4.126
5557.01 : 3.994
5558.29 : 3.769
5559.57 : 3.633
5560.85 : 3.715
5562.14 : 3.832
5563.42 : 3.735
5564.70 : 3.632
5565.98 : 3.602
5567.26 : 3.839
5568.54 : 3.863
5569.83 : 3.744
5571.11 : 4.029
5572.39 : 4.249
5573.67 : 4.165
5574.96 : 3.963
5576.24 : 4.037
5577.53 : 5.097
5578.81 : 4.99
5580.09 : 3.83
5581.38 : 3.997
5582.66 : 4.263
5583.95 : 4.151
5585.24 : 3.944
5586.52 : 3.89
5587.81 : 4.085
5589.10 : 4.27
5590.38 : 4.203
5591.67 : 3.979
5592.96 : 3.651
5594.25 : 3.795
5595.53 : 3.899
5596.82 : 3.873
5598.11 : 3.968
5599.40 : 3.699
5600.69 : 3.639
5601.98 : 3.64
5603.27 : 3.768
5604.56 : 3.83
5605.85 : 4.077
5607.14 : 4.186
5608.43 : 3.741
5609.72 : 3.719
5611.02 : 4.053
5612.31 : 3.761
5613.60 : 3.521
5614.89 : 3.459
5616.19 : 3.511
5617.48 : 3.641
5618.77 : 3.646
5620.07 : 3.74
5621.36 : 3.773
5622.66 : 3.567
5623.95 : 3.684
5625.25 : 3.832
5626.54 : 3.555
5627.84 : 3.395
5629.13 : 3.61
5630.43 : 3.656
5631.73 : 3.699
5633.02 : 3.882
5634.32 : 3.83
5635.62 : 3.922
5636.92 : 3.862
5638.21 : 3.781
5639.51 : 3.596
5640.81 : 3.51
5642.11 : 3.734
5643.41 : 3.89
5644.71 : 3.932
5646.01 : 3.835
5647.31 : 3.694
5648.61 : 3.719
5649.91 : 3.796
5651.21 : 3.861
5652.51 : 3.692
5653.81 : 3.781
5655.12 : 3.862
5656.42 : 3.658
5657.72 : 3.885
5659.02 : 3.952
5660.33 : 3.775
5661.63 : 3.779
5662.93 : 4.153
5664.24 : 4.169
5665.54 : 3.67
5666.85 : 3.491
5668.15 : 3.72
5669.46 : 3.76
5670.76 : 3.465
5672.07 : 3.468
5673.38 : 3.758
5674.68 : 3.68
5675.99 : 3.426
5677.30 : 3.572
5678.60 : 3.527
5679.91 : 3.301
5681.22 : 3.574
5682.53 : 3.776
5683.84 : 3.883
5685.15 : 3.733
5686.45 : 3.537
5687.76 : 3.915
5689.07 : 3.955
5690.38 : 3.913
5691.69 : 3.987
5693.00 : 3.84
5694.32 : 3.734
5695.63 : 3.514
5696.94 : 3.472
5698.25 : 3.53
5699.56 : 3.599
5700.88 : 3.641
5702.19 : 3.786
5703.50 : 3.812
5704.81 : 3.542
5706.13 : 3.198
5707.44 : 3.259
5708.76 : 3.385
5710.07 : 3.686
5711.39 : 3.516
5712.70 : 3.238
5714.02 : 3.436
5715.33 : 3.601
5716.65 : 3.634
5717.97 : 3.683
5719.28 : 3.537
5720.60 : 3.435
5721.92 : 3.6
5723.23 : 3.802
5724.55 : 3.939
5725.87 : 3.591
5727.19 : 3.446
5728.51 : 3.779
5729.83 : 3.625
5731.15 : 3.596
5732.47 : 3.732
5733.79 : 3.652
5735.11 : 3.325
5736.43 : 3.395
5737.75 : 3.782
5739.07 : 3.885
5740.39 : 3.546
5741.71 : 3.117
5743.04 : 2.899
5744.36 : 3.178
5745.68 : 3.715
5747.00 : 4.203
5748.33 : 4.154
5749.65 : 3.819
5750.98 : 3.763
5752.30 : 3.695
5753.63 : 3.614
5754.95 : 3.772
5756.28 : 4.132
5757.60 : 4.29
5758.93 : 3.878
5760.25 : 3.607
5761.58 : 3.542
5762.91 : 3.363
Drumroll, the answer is 0.40 mag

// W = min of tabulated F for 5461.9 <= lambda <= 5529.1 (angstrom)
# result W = 2.775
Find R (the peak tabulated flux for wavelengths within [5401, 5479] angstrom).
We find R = 4.764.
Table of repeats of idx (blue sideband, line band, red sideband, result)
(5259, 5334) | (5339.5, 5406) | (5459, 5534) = 0.071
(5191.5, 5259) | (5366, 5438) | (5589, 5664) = 0.369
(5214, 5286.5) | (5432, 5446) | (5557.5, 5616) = 0.211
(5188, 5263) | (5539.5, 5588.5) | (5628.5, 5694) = 0.142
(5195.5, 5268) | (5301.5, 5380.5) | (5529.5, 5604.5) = 0.396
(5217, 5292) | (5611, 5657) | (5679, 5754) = 0.105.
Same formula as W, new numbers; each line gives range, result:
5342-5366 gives 3.759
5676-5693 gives 3.301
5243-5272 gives 5.13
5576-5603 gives 3.639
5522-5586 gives 2.945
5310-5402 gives 3.604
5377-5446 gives 3.743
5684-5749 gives 2.899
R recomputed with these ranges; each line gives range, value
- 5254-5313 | 5.952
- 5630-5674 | 4.169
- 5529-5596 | 5.097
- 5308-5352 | 4.872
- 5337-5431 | 4.506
